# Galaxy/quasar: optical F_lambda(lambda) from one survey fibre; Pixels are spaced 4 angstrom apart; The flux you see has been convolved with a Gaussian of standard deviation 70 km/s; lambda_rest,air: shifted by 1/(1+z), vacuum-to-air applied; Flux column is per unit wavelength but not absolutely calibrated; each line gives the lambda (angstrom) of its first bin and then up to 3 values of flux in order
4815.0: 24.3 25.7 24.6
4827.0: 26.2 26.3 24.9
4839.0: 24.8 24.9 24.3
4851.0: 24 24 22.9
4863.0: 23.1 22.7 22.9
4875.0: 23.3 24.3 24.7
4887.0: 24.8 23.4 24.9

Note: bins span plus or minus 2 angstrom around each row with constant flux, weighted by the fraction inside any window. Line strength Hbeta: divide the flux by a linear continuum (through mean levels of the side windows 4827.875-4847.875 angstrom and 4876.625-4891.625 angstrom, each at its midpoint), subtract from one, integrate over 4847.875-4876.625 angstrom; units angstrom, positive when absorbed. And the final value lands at 1.65 angstrom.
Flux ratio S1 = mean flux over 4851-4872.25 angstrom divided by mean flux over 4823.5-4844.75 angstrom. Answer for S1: 0.91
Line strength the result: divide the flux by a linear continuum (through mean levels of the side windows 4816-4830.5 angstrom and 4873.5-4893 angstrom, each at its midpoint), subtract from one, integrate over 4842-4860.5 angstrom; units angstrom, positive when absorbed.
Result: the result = 0.6 angstrom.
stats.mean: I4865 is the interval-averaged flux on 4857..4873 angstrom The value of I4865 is 22.9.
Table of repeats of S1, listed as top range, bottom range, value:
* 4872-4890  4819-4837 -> 0.95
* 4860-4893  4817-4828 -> 0.93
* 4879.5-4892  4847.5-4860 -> 1.03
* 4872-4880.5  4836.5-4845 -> 0.95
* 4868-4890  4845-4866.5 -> 1.01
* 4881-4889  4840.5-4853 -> 1.01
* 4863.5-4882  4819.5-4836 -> 0.91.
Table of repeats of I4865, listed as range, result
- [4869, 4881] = 23.5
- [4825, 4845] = 25.4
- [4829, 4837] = 25.6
